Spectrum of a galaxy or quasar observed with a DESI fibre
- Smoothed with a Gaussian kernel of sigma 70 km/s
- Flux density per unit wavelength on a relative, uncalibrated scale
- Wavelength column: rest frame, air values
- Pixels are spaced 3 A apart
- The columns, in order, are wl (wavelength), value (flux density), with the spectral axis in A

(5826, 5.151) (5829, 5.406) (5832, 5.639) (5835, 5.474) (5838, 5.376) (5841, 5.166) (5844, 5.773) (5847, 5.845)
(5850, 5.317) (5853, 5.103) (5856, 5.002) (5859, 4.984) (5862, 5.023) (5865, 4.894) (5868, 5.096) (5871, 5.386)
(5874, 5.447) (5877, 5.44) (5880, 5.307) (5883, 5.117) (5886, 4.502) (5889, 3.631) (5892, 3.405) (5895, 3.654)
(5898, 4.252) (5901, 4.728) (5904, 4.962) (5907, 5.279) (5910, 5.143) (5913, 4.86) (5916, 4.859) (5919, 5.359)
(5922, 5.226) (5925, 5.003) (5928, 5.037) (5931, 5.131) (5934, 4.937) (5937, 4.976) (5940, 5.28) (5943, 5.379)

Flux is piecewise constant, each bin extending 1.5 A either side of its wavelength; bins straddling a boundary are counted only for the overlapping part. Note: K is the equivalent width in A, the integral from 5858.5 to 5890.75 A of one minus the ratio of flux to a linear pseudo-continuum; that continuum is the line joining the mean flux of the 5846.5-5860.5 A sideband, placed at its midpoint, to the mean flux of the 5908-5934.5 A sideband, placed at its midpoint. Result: 1.2 A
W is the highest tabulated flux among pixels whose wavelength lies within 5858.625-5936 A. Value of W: 5.447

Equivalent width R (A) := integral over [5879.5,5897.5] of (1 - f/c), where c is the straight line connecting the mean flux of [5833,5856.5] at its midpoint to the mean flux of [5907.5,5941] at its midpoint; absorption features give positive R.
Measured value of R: 3.5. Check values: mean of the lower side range 5.4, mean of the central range 4.21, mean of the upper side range 5.08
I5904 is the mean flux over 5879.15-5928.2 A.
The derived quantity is 4.71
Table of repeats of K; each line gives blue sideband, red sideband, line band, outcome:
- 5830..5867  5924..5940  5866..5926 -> 3.7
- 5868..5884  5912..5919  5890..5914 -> 2.7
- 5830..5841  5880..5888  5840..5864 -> -0.1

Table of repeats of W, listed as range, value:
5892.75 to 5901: 4.728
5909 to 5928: 5.359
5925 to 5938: 5.131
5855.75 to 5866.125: 5.023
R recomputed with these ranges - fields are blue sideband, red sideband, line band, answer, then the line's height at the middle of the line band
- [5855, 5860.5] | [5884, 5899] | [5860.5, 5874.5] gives -1.4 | 4.68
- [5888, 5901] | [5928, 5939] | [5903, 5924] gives -3.2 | 4.43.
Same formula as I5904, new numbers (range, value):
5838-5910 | 4.94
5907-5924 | 5.1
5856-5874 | 5.1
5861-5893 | 4.86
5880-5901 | 4.23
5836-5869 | 5.24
